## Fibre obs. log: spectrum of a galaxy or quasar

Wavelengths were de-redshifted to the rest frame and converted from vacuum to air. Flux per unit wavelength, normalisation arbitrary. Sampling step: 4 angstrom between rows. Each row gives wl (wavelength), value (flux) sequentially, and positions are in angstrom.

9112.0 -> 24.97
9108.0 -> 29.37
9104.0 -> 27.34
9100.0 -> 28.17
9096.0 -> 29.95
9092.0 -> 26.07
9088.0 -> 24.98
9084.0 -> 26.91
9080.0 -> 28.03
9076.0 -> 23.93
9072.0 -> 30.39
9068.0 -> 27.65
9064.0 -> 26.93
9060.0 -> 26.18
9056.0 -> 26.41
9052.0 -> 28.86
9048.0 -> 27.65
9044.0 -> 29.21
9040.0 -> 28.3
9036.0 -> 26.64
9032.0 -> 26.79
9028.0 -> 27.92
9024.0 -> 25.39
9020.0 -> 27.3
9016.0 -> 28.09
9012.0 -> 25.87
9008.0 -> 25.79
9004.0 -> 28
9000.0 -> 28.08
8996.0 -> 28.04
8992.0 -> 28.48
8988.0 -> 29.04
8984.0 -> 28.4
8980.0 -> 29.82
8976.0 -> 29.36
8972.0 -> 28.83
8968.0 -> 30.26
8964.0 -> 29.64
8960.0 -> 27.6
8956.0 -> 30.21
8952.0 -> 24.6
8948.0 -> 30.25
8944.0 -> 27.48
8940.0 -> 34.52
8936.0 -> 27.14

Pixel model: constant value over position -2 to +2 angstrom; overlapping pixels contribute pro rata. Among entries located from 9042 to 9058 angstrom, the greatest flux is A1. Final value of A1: 29.21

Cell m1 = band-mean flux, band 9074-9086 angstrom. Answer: 26.3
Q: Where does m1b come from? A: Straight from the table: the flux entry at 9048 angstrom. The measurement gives 27.65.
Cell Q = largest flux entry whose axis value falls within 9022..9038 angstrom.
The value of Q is 27.92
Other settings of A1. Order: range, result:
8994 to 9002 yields 28.08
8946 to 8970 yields 30.26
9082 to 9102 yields 29.95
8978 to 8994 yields 29.82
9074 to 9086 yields 28.03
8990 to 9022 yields 28.48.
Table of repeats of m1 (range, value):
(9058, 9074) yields 27.8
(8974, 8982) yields 29.6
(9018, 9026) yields 26.3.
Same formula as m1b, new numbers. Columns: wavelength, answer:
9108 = 29.37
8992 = 28.48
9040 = 28.3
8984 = 28.4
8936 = 27.14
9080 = 28.03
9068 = 27.65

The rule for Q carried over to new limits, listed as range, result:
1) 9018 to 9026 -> 27.3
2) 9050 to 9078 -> 30.39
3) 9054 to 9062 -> 26.41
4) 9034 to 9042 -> 28.3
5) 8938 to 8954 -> 34.52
